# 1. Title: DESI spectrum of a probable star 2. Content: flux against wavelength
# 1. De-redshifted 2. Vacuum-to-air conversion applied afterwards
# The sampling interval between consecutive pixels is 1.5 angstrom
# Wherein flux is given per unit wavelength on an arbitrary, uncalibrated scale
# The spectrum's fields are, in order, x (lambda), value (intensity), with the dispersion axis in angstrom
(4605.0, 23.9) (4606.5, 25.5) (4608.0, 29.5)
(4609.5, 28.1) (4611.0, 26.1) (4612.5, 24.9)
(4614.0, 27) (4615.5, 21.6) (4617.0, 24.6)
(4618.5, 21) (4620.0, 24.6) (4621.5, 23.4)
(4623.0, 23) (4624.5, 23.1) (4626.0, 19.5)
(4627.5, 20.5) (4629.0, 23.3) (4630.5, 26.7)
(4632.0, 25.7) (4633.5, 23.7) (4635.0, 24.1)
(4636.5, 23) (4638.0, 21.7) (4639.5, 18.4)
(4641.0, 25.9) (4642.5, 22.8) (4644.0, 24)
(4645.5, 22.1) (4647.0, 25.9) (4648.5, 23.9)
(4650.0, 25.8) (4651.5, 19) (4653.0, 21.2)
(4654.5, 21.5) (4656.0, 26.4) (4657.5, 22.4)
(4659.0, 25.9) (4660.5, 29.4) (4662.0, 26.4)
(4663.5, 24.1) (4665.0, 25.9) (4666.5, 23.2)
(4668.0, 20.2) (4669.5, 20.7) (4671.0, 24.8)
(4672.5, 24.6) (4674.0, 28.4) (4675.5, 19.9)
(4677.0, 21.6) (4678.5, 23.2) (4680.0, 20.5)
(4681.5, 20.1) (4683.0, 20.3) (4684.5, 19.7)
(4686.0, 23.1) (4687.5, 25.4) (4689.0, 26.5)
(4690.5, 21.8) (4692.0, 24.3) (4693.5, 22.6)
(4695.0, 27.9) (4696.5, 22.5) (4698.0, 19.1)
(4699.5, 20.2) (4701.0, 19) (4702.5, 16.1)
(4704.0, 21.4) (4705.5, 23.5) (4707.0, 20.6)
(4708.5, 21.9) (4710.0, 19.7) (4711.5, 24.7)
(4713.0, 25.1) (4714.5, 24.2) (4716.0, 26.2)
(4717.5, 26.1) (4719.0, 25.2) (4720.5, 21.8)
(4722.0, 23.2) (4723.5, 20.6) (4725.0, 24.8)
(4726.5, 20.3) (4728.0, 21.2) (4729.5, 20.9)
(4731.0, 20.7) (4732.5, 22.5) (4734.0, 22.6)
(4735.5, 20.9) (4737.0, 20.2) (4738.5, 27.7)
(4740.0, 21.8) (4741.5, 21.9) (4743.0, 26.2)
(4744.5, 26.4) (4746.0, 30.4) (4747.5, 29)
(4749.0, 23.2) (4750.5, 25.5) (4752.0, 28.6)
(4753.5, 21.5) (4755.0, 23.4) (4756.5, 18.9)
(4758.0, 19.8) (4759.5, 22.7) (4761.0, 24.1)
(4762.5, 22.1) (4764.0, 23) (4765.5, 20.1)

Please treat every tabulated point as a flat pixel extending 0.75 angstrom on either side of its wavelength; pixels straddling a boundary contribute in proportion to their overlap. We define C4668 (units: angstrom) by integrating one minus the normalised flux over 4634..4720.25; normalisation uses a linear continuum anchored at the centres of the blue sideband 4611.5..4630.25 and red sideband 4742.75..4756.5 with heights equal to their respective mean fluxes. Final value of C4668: 4.2 angstrom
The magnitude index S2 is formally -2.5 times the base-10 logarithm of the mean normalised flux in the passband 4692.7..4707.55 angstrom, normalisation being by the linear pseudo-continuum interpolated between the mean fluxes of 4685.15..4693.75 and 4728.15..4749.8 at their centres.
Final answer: 0.13 mag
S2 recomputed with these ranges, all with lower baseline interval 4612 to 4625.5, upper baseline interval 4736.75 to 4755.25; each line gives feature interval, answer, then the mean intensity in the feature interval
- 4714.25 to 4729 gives 0.07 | 23.3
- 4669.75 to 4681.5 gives 0.06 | 23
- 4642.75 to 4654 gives 0.04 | 23.1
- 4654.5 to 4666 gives -0.06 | 25.4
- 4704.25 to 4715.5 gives 0.09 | 22.8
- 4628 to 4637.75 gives -0.02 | 24.2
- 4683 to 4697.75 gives 0.05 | 23.4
